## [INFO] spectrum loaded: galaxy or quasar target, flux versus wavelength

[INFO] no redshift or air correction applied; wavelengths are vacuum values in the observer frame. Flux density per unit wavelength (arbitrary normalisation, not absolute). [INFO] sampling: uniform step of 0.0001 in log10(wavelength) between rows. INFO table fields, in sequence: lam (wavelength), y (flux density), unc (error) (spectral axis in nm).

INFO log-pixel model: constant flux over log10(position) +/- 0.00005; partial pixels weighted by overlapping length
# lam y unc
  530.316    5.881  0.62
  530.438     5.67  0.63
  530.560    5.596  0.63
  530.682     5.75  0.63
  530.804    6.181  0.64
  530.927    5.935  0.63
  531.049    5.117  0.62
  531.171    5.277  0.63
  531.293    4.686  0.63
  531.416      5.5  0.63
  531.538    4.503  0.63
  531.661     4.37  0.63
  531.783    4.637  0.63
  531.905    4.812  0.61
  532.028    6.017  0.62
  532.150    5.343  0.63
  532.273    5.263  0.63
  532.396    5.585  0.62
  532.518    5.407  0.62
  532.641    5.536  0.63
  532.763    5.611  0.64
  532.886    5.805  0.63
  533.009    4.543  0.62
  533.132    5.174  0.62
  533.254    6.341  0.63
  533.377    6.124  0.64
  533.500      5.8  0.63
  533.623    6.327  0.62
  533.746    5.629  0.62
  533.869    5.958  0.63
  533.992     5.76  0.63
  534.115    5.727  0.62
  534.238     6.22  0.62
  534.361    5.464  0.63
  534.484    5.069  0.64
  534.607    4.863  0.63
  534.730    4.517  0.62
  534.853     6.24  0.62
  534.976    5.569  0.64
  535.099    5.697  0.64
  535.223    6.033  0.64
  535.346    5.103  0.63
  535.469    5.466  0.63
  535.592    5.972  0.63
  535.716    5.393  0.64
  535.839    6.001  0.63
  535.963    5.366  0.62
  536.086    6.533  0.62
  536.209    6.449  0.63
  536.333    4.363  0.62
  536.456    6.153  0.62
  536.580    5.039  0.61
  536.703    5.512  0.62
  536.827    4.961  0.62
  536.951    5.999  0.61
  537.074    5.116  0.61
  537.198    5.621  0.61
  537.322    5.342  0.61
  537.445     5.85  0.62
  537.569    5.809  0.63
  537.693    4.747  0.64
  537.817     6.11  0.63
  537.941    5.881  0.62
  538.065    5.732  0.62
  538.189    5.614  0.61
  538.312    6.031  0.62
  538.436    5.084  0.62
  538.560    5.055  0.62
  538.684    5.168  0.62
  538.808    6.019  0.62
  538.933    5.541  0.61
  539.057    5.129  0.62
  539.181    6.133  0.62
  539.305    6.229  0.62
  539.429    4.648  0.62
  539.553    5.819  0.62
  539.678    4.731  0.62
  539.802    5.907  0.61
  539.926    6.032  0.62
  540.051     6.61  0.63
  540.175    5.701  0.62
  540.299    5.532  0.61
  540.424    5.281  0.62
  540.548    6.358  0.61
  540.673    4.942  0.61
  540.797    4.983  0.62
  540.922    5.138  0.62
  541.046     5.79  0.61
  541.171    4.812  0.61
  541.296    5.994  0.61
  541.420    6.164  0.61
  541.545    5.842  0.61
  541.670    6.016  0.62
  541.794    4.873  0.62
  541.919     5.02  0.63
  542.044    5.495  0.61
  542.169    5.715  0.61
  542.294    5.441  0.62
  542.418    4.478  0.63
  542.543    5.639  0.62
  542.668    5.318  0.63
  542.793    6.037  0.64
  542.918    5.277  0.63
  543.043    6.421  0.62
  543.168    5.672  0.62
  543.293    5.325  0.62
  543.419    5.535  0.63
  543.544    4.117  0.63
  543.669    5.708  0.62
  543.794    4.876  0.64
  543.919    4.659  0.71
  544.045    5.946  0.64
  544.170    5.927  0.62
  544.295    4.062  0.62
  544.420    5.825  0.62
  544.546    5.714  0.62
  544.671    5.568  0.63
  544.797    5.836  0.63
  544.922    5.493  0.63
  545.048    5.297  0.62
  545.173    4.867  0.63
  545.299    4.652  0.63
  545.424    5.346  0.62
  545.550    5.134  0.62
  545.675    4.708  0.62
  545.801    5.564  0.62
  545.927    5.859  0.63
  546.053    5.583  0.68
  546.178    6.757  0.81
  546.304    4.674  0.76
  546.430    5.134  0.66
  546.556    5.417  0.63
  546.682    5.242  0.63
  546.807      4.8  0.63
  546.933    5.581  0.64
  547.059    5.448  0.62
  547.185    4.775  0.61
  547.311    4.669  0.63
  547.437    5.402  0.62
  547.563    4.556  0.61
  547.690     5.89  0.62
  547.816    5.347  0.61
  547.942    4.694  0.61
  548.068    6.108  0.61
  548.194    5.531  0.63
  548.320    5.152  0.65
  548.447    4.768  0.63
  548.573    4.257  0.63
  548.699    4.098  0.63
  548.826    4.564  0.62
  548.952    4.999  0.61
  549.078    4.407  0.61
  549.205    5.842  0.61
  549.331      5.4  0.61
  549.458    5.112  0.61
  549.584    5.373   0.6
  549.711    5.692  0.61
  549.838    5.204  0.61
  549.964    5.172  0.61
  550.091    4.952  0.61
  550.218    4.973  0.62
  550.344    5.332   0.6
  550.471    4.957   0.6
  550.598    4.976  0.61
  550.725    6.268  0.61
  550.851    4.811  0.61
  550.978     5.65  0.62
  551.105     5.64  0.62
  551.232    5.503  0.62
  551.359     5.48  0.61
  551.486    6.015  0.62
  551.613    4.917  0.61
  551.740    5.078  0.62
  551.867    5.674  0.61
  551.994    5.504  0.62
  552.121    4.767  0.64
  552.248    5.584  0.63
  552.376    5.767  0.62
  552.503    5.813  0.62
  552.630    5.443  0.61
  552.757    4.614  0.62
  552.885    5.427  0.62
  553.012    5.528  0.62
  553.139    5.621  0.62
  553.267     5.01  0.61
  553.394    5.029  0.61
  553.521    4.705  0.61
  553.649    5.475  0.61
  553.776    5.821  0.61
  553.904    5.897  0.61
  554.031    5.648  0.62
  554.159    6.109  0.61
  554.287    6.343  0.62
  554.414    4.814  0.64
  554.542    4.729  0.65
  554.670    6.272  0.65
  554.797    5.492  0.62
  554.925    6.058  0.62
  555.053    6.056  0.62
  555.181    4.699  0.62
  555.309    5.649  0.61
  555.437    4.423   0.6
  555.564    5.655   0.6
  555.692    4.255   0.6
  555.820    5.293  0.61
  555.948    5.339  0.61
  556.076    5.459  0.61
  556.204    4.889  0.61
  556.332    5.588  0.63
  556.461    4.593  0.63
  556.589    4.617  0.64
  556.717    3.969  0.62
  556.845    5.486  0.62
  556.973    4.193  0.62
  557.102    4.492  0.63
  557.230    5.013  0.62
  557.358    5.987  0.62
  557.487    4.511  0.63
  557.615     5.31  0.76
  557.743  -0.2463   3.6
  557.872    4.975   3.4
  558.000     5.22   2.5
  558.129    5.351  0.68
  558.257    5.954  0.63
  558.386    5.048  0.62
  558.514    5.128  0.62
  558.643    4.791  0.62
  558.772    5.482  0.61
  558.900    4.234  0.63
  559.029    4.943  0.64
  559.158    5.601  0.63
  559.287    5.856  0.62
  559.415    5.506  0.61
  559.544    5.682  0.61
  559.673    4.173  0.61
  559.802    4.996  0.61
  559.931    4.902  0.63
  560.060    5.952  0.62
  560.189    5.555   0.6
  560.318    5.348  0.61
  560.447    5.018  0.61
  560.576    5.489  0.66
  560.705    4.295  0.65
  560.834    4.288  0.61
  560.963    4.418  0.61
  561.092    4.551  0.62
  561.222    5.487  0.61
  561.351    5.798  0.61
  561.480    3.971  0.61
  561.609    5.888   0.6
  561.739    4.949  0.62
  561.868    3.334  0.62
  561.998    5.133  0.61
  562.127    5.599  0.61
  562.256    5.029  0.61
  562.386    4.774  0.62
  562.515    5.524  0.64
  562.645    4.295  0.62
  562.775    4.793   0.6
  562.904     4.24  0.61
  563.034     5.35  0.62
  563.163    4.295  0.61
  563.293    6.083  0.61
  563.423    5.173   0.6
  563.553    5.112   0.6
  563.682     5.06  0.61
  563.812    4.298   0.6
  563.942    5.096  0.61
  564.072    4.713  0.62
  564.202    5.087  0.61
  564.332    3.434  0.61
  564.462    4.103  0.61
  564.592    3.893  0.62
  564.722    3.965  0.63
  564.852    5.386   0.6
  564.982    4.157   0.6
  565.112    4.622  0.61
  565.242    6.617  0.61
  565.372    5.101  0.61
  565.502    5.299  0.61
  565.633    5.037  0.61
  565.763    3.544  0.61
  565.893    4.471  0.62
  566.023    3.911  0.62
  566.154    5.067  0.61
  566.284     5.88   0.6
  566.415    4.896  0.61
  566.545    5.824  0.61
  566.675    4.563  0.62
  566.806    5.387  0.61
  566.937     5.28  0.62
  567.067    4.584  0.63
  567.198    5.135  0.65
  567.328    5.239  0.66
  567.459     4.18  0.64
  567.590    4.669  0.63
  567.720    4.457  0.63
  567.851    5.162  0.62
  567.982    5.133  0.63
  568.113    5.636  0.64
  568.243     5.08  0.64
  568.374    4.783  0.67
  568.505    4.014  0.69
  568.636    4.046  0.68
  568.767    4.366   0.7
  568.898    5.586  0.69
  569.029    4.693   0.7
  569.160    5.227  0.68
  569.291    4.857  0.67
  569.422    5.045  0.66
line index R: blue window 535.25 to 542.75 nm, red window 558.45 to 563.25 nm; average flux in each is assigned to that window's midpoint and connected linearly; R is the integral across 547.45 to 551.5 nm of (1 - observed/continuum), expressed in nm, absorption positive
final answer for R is 0.06 nm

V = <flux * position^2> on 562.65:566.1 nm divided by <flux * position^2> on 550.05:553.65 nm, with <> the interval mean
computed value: 0.9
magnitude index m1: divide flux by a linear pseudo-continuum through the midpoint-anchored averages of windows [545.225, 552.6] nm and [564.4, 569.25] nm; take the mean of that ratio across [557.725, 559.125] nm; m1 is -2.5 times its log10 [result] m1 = 0.05 mag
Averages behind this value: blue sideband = 5.25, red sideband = 4.84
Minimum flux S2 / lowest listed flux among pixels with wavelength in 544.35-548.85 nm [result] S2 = 4.098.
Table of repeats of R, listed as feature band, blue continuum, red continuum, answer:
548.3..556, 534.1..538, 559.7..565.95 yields -0.237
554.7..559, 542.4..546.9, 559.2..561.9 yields 0.144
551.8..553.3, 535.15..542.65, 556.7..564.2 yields -0.071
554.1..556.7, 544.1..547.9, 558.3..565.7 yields -0.100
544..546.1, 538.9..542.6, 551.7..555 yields 0.055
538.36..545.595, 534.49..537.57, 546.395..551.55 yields -0.082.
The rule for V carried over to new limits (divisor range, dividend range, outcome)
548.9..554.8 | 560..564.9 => 0.94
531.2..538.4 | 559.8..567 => 0.98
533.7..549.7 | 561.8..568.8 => 0.97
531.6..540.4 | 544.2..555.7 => 1.00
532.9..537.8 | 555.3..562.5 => 0.96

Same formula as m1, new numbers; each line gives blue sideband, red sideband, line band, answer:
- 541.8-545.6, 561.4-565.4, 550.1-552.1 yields -0.05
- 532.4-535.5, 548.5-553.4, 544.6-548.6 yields 0.01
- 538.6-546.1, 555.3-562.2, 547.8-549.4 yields 0.05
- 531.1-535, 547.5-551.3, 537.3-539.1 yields -0.04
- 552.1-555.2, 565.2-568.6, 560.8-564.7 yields 0.07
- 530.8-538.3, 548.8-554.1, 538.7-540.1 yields -0.04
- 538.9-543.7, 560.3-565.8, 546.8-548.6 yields 0.03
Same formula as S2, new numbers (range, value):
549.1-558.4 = -0.2463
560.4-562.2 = 3.334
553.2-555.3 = 4.699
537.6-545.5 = 4.062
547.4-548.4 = 4.556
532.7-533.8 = 4.543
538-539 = 5.055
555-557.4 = 3.969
